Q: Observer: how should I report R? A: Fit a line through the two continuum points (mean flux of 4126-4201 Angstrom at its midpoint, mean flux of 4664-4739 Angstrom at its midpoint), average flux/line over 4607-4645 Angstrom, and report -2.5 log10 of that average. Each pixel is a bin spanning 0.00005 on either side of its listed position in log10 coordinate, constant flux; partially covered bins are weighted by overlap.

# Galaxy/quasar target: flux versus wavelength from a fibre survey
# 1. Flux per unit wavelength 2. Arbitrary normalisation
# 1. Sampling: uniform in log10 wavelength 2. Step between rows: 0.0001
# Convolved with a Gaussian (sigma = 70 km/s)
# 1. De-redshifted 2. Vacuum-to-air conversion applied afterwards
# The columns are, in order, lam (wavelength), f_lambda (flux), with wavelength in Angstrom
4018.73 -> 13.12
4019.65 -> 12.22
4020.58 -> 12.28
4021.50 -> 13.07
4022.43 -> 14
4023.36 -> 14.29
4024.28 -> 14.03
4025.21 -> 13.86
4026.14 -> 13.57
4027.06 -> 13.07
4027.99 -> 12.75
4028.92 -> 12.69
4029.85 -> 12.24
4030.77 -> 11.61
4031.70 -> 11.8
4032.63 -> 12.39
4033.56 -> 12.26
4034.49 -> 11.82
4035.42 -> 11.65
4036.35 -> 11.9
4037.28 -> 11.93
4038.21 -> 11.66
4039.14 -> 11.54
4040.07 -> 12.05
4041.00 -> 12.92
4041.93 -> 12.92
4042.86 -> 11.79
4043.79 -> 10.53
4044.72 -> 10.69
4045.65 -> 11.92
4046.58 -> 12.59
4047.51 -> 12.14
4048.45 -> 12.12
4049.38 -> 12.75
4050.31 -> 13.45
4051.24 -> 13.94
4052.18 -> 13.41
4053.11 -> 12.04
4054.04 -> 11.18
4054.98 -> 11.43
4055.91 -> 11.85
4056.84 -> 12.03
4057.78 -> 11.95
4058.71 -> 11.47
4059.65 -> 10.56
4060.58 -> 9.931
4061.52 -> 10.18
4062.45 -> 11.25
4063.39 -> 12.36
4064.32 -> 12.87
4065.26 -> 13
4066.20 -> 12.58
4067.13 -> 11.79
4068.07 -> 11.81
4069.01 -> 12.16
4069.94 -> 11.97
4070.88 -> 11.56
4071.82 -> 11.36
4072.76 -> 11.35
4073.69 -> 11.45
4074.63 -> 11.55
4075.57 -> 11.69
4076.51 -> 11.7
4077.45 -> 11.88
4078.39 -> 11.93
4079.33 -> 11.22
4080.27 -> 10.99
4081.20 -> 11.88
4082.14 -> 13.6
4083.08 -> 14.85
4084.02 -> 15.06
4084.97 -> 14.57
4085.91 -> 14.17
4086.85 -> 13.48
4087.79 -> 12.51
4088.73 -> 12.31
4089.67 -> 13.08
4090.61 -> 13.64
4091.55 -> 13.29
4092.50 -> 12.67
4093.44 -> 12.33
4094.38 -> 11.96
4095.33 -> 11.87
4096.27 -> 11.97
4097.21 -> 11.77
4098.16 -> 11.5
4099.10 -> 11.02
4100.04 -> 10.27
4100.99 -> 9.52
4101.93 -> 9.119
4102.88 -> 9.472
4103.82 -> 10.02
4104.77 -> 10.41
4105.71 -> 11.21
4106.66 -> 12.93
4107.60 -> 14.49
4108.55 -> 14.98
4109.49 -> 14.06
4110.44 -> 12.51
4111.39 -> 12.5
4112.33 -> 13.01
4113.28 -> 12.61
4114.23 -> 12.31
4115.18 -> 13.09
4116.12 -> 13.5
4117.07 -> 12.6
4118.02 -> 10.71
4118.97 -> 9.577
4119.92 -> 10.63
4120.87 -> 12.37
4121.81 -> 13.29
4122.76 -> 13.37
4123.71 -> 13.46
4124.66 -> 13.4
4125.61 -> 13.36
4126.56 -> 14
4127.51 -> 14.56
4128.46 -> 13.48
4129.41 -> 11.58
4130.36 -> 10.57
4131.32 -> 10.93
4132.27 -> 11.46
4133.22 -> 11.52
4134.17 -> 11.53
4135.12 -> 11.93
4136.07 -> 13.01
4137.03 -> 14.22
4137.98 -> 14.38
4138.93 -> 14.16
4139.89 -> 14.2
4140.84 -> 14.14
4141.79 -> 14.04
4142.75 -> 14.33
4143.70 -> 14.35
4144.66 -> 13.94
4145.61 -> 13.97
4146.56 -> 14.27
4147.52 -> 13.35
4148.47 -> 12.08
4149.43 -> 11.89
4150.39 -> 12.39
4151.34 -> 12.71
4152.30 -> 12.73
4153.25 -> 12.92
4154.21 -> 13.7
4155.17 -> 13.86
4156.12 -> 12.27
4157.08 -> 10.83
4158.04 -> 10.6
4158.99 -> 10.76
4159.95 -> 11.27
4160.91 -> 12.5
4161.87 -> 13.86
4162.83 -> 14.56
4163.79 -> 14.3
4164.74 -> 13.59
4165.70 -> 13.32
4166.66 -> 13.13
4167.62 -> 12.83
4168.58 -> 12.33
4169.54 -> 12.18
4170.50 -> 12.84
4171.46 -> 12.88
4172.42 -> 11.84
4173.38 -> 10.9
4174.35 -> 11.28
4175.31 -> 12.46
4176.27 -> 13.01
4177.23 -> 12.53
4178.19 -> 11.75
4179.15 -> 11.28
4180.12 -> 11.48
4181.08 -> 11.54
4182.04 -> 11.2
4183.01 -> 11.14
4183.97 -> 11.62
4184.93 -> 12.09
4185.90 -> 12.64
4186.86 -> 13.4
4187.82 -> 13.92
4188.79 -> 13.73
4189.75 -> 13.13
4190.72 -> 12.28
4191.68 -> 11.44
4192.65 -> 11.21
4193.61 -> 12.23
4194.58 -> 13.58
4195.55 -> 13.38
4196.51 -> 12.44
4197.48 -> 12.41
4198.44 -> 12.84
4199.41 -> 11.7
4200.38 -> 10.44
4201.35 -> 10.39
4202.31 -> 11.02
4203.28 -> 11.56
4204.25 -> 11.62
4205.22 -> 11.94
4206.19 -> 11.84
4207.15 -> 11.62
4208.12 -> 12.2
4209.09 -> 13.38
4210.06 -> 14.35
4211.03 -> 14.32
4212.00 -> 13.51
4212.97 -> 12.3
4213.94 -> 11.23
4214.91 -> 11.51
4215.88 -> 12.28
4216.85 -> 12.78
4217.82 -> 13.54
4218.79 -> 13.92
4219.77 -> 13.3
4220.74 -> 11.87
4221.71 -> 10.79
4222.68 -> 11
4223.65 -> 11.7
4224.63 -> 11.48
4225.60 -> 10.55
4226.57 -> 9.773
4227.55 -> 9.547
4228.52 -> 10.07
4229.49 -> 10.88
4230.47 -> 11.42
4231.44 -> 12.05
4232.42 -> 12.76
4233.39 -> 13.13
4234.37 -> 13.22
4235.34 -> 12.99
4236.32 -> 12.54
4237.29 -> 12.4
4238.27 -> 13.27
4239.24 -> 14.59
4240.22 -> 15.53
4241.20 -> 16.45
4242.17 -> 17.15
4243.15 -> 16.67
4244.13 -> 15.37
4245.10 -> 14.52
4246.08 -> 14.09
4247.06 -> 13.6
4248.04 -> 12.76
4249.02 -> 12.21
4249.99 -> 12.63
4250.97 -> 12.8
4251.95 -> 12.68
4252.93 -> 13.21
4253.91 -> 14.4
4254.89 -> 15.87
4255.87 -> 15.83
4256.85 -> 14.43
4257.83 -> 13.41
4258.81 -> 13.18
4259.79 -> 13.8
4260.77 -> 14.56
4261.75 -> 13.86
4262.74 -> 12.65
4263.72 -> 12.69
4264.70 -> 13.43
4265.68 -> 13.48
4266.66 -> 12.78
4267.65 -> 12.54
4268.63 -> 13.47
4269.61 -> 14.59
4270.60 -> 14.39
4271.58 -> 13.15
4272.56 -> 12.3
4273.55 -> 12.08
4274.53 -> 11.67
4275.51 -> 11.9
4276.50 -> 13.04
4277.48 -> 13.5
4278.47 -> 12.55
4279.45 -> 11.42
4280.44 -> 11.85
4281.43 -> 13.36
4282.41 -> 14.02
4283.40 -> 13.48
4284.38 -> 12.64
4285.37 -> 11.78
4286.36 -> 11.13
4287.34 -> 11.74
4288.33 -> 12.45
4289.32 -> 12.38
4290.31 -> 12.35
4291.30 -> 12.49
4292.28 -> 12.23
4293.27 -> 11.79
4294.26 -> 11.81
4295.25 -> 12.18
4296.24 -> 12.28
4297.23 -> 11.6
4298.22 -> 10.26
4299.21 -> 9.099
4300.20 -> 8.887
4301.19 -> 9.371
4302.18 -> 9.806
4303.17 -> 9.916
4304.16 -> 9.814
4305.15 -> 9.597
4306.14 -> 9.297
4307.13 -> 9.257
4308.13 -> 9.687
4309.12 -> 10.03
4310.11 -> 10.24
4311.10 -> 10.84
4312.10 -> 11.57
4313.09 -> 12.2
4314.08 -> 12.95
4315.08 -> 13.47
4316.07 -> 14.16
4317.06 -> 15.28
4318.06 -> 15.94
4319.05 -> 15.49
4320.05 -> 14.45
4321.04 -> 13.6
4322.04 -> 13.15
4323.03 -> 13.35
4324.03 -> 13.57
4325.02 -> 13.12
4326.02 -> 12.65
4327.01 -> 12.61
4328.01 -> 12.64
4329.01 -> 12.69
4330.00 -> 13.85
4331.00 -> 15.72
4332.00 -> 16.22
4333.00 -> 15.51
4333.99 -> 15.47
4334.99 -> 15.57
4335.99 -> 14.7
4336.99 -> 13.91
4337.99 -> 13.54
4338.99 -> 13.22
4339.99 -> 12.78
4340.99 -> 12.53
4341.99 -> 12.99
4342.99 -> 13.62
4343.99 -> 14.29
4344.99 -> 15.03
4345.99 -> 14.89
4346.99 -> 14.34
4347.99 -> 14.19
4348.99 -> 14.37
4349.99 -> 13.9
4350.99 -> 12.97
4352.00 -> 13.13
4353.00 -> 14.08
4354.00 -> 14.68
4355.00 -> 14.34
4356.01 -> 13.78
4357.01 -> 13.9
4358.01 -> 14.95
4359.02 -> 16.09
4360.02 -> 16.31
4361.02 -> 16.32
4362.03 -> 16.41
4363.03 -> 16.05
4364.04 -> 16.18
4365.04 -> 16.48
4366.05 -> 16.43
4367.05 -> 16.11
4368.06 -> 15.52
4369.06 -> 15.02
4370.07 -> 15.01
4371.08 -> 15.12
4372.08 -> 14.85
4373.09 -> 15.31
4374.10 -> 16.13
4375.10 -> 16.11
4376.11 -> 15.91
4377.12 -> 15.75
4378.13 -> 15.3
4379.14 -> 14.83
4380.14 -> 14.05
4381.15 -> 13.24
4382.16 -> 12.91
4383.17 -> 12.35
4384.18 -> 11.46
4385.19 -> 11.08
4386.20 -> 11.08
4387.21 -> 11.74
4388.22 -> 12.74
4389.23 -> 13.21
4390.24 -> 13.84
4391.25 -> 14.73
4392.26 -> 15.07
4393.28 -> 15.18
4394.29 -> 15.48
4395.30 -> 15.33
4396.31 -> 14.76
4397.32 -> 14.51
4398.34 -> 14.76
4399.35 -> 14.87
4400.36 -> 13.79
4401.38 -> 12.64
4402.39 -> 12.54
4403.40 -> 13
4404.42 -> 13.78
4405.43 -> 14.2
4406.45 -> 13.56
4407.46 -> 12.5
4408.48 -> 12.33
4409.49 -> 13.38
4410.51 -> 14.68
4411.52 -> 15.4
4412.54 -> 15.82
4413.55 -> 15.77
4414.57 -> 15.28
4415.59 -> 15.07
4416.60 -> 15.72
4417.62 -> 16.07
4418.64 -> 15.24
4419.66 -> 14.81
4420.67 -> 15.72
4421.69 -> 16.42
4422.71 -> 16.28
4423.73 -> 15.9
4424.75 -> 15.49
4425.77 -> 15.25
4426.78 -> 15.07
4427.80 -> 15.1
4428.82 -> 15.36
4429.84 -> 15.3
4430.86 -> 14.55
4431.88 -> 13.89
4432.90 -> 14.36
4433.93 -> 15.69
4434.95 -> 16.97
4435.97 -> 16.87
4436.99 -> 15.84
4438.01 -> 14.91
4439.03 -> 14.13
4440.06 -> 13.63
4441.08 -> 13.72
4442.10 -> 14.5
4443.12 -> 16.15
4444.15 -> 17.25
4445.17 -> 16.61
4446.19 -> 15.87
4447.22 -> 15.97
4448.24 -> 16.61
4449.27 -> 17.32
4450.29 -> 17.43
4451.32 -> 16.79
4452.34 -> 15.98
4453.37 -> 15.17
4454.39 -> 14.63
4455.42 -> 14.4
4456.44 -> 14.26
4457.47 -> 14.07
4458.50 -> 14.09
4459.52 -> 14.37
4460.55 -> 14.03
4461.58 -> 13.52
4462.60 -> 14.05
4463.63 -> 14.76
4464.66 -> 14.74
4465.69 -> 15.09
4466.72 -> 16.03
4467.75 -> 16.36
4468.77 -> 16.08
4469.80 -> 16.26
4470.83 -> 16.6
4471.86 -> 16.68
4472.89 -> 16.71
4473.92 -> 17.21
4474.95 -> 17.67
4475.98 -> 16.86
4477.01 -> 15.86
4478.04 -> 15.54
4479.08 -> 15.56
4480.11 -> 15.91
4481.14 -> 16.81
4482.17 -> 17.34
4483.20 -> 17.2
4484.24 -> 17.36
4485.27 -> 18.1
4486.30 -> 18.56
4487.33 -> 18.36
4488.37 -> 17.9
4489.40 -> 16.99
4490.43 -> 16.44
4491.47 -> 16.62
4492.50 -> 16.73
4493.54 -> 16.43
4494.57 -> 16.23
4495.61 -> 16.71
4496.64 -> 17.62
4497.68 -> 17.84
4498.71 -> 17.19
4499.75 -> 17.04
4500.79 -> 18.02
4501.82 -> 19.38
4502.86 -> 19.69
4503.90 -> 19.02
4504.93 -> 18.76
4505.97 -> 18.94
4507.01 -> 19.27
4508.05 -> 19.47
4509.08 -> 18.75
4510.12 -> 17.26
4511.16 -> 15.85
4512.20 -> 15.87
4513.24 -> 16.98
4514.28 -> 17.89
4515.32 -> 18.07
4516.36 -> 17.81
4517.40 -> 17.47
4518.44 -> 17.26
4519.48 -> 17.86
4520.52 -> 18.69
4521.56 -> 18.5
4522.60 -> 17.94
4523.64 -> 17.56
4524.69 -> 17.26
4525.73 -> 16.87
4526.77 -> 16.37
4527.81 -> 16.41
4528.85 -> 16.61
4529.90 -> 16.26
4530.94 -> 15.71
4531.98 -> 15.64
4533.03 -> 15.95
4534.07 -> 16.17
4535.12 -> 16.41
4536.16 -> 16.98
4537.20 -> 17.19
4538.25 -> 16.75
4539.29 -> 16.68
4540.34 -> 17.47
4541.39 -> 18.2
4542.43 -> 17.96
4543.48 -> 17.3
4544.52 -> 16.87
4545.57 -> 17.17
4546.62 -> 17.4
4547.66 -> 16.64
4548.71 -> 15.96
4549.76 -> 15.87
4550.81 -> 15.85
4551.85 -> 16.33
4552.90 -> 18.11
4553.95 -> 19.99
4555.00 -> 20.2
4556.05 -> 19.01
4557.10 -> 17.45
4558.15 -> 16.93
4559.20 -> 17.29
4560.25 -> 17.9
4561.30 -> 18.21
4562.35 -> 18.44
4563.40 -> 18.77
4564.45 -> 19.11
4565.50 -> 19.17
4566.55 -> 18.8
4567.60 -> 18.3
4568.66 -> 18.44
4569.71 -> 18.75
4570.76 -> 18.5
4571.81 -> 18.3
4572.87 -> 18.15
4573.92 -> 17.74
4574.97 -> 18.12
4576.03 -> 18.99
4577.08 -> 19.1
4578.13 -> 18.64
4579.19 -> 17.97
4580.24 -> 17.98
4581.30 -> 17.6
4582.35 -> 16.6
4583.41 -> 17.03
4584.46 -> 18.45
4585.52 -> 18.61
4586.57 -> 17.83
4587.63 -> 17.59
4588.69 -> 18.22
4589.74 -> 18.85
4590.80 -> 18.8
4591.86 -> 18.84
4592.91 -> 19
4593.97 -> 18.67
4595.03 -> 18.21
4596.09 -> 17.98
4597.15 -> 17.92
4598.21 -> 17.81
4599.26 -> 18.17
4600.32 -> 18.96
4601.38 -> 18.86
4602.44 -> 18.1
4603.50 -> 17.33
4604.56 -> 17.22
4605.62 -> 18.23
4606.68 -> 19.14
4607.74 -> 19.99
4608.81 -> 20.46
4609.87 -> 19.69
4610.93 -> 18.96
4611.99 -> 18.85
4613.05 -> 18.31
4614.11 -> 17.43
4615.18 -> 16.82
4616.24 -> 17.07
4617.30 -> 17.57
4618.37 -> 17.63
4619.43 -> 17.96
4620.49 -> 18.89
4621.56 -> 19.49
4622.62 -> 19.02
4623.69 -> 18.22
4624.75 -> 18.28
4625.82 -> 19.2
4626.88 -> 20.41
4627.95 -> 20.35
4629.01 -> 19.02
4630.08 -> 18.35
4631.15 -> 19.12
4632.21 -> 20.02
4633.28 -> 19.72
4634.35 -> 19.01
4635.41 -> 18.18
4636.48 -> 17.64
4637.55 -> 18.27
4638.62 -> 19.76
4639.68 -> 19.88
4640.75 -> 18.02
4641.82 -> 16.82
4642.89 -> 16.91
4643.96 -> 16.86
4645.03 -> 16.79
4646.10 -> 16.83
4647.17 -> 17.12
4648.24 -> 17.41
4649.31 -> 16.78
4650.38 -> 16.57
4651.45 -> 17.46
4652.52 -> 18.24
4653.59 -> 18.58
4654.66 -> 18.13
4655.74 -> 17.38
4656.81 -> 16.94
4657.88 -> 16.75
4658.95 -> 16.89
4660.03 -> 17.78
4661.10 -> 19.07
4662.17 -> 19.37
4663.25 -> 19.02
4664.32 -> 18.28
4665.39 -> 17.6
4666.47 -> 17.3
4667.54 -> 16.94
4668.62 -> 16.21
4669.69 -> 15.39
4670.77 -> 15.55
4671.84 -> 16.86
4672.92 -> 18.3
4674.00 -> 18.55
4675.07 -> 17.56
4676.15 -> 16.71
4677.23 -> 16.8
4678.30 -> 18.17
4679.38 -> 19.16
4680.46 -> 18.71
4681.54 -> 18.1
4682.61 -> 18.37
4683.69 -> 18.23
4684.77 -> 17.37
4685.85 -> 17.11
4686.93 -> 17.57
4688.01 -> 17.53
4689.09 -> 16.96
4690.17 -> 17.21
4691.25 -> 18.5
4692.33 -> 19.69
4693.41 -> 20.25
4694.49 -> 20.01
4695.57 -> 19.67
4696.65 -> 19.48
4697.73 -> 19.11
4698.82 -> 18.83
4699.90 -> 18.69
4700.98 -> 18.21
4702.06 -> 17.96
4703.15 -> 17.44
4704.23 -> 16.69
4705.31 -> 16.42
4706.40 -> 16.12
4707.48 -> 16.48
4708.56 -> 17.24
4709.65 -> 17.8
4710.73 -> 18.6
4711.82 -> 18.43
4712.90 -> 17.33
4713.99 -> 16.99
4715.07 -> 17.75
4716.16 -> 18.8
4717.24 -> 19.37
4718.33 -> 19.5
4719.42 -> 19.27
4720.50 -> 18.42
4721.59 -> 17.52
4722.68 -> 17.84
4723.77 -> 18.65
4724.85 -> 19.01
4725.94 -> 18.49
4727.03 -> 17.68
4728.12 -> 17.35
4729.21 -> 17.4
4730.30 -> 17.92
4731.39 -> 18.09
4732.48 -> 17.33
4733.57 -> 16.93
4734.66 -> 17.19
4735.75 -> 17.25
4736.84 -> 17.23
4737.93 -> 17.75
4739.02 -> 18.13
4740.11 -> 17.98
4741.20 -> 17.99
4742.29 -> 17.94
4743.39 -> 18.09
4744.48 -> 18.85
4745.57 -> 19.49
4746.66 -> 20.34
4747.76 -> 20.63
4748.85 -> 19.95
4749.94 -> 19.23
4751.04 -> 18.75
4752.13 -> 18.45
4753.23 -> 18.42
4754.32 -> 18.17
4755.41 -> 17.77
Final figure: -0.09 mag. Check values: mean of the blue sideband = 12.6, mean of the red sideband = 17.9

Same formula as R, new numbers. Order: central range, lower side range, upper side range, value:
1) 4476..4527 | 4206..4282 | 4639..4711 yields -0.107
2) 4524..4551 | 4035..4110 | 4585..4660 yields 0.038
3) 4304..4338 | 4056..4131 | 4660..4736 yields 0.103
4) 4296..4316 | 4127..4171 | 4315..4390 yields 0.306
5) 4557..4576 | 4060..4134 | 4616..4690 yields -0.076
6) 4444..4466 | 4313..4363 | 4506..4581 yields 0.060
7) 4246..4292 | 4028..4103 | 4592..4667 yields 0.096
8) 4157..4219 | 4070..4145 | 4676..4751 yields 0.075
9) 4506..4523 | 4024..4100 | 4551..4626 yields -0.023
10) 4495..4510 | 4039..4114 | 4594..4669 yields -0.098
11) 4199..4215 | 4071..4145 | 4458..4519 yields 0.132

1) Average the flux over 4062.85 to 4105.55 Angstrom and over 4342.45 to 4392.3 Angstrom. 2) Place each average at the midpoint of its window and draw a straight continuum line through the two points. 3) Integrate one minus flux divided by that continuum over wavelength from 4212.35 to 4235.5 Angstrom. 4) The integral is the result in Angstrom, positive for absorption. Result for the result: 2.5 Angstrom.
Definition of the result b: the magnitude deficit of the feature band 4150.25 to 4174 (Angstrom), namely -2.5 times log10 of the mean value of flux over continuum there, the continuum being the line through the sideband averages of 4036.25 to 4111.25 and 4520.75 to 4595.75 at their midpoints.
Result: 0.04 mag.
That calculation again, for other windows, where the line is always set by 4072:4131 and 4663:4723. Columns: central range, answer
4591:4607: -0.08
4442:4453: -0.06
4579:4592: -0.07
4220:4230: 0.24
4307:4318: 0.19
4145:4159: 0.01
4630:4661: -0.03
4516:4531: -0.06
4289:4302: 0.25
